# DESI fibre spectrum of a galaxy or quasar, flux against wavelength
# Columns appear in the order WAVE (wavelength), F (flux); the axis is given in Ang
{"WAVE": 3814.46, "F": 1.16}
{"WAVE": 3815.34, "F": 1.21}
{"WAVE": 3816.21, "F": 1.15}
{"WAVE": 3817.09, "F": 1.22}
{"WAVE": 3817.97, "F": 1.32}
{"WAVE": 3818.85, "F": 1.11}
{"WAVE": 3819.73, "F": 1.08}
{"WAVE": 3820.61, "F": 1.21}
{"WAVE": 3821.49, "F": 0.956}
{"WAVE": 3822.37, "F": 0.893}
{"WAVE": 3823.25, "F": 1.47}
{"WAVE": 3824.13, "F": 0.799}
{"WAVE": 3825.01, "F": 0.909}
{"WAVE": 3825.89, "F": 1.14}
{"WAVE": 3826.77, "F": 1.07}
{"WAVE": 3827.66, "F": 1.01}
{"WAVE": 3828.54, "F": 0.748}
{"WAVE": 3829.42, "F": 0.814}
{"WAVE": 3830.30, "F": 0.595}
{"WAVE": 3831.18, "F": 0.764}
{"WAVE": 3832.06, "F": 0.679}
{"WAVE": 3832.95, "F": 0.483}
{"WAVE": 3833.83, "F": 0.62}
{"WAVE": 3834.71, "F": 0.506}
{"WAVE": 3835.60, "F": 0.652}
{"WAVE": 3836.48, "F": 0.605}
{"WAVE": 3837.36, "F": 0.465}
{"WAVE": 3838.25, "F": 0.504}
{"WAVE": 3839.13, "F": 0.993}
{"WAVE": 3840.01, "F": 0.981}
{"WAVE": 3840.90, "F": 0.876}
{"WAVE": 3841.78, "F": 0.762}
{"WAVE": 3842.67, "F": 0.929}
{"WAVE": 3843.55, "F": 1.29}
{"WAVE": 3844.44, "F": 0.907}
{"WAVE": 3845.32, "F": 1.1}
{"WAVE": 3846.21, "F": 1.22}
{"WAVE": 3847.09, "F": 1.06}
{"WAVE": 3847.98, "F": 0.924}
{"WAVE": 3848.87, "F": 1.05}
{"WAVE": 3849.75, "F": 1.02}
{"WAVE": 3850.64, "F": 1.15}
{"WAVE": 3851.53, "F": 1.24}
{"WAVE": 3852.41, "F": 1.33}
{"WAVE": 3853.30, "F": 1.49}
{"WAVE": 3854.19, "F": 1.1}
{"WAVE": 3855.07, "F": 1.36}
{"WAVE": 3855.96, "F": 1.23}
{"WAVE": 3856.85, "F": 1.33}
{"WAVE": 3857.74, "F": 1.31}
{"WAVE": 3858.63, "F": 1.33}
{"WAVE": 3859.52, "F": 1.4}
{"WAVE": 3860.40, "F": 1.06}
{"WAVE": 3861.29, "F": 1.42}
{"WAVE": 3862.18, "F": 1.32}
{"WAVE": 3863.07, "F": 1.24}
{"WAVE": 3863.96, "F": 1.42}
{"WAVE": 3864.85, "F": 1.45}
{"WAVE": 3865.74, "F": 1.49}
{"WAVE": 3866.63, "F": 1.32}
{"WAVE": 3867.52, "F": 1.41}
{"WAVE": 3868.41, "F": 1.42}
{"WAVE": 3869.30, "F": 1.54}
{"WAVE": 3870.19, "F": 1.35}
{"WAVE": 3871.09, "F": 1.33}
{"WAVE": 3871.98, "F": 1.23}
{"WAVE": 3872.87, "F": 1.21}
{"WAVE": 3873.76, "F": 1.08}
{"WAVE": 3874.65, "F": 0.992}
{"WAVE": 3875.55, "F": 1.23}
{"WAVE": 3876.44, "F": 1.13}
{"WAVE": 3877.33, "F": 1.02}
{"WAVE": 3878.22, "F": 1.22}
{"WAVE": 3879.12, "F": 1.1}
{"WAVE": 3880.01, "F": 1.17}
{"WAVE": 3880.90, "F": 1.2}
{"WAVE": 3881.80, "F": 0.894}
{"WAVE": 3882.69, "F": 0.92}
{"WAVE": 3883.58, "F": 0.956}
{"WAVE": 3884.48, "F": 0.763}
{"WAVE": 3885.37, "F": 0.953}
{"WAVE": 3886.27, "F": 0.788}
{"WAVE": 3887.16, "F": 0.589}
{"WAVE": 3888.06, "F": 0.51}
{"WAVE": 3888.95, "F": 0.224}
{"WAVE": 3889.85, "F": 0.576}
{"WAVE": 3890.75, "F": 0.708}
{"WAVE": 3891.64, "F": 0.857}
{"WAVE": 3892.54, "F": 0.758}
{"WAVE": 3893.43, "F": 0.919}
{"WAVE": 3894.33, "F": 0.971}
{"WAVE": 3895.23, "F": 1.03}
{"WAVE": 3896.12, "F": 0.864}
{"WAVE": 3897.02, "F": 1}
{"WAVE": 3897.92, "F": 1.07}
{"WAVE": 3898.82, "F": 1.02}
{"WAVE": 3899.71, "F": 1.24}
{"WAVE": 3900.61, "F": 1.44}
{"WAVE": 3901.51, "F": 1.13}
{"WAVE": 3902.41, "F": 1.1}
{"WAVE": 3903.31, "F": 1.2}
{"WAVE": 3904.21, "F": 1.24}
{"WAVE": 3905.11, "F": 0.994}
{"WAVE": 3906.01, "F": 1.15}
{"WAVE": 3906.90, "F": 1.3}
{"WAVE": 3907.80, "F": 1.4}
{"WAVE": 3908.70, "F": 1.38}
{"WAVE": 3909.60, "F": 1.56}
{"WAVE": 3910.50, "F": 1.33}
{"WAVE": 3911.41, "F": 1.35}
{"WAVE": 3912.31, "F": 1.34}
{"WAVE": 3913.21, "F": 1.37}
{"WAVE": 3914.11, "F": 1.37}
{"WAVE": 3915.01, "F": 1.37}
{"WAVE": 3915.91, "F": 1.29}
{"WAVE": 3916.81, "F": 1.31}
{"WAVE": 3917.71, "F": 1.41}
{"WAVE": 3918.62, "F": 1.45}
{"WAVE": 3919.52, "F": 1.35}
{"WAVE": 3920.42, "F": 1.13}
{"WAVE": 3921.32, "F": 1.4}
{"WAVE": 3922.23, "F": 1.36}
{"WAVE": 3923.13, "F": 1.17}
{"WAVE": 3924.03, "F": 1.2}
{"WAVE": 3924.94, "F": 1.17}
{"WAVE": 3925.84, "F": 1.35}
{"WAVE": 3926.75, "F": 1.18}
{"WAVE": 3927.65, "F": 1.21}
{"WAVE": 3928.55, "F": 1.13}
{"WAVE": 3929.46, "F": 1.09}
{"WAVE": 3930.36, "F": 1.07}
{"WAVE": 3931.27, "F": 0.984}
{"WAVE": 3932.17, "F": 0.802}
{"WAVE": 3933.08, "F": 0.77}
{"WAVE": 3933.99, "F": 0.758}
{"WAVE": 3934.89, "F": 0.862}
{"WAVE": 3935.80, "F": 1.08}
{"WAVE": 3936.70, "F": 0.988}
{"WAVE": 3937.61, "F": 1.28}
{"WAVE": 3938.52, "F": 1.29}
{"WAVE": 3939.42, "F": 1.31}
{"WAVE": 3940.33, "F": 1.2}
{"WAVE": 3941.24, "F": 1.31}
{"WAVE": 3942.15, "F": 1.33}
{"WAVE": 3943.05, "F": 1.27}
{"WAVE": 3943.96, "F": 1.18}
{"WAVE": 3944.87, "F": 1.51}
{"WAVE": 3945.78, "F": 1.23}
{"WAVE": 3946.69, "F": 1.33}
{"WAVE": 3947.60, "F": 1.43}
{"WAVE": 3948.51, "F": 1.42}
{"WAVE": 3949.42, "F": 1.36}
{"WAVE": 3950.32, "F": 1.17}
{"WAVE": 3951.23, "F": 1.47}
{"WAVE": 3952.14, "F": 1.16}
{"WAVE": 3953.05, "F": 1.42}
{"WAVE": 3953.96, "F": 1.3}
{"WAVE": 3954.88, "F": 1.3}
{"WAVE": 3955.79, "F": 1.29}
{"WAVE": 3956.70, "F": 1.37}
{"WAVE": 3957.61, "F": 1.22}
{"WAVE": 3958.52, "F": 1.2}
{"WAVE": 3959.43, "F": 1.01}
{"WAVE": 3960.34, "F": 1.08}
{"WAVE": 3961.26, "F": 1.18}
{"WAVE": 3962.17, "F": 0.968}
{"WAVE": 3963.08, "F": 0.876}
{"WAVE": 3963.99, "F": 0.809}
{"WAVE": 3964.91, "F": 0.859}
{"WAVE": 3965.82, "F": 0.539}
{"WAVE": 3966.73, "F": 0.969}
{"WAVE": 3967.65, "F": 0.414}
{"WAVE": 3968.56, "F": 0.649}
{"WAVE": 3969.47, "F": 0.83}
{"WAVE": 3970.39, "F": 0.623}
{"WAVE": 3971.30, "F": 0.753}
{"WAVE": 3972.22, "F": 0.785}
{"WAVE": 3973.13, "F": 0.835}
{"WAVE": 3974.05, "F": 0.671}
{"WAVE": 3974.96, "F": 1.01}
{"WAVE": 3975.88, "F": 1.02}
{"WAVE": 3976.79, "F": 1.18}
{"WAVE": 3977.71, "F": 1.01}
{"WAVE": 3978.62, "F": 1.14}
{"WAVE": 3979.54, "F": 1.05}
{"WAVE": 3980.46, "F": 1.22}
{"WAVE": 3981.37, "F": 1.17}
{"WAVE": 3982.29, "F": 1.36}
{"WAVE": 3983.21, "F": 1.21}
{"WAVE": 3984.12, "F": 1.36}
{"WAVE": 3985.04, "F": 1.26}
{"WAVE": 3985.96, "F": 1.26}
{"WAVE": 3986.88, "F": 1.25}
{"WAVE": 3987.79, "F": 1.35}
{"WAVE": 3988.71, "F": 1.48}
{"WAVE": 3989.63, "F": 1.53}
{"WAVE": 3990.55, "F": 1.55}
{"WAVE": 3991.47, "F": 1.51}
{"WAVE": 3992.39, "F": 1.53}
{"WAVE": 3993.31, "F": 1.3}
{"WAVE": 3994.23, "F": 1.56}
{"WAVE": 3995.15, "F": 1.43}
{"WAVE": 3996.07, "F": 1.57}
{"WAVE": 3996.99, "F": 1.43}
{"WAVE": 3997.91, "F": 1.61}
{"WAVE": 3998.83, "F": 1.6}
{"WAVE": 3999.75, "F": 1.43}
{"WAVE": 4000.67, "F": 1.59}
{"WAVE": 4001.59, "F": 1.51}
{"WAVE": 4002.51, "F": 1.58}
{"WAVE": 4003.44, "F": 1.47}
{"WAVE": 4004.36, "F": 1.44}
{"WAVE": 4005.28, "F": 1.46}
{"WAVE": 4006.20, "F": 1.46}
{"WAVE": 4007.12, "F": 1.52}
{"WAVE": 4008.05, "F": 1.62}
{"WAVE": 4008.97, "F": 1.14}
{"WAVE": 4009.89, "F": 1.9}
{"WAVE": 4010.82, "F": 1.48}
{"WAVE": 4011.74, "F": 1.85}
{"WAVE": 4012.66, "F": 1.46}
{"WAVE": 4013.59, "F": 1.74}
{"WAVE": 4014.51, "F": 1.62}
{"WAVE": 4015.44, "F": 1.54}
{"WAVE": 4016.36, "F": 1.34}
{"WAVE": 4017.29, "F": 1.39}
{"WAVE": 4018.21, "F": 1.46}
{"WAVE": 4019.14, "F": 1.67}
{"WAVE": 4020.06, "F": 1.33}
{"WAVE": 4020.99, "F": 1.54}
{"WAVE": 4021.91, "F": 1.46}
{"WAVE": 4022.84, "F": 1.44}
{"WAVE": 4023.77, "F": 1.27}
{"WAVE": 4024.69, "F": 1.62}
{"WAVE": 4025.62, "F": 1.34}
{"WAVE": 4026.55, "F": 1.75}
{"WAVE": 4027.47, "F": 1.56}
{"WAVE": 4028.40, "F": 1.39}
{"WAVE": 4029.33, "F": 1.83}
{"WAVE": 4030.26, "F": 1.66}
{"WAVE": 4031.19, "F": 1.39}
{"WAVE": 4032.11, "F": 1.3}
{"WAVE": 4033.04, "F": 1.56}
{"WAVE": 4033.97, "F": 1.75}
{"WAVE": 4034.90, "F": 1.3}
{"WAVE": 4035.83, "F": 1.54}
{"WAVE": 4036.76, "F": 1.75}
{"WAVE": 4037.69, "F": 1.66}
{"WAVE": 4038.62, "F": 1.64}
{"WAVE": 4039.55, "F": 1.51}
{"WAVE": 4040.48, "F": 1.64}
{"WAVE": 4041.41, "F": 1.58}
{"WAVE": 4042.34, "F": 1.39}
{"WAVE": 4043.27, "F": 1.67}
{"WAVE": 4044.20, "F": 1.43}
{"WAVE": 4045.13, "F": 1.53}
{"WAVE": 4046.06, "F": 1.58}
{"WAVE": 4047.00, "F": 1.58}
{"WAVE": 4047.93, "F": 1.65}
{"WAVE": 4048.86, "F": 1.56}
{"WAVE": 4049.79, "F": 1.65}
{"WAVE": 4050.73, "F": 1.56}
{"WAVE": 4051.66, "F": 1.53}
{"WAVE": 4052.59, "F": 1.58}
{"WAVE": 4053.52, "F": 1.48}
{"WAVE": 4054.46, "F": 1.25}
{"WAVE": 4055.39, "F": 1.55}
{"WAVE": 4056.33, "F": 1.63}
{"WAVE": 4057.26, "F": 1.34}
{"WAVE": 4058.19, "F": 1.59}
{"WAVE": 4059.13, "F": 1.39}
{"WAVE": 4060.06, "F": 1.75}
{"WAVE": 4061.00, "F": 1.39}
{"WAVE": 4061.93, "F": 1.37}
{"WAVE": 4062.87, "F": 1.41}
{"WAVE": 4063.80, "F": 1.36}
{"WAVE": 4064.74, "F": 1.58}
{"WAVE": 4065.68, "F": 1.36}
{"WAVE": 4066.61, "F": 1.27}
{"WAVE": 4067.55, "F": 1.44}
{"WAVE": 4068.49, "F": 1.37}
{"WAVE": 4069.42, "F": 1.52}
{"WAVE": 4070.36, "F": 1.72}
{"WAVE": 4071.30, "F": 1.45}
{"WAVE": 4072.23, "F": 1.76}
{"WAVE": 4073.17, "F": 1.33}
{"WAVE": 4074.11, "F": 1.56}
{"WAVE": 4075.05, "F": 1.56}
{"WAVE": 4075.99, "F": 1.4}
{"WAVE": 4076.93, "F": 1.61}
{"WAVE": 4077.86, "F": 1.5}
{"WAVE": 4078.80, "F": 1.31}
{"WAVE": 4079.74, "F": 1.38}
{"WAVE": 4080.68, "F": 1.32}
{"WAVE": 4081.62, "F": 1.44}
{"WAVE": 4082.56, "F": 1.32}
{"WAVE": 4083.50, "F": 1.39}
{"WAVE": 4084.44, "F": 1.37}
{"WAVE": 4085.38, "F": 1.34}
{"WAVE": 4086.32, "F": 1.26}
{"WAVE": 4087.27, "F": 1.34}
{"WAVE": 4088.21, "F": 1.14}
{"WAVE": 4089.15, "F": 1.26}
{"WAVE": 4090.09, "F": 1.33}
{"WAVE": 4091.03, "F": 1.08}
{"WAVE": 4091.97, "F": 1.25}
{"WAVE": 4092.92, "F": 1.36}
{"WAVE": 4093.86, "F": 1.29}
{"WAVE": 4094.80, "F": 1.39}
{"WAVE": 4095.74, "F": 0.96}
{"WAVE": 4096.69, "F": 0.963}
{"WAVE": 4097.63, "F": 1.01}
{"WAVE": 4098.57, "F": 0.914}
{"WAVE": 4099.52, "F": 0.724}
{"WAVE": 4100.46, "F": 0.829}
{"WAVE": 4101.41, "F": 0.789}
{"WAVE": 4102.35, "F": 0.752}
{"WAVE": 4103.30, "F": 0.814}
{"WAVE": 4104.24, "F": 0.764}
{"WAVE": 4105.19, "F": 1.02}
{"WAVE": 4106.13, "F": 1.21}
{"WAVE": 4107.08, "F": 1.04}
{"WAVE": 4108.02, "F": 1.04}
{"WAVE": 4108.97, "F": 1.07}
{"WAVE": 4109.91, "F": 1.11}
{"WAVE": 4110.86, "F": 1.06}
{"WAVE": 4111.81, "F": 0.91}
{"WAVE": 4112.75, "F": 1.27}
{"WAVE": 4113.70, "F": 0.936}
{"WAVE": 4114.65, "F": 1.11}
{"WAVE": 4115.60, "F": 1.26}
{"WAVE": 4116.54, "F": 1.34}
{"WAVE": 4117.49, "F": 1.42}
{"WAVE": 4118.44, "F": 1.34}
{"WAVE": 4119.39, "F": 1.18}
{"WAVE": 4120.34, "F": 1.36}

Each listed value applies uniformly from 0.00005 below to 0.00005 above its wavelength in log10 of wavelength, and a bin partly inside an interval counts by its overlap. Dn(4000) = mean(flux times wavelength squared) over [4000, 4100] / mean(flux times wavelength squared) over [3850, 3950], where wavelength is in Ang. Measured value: 1.3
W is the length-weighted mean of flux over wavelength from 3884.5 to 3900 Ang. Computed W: 0.823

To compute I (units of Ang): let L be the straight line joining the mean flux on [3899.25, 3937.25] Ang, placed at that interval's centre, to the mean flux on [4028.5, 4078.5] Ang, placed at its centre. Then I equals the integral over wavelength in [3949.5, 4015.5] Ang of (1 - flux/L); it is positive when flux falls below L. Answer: 5.1 Ang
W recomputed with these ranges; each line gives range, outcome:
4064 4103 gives 1.29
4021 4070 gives 1.51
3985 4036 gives 1.5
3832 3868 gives 1.08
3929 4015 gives 1.23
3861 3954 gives 1.17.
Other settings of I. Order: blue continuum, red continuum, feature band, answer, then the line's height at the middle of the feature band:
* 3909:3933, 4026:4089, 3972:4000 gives 1.7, 1.37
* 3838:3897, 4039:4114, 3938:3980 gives 3.3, 1.19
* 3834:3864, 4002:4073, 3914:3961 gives 2.1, 1.28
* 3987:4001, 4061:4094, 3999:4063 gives -3.5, 1.45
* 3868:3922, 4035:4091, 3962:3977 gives 5.6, 1.28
